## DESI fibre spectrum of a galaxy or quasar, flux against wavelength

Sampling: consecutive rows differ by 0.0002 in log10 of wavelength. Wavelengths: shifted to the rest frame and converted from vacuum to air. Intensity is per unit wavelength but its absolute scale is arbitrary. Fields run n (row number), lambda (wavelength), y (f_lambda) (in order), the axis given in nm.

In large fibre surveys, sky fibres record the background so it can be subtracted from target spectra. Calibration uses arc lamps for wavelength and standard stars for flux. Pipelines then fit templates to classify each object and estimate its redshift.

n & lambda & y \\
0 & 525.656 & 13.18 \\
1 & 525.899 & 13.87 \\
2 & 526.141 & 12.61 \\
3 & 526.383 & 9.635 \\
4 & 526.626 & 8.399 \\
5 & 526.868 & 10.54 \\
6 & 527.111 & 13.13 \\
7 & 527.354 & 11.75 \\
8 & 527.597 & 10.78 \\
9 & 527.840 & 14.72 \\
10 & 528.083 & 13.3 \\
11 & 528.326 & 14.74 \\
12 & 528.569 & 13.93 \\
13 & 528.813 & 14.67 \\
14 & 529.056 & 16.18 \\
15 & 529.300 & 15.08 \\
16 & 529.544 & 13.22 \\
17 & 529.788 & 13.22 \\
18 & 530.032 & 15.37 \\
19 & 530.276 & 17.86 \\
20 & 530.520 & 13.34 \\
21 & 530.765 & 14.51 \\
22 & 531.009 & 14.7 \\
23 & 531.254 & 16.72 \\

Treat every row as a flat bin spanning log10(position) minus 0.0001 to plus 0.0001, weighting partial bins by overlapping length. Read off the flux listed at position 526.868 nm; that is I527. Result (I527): 10.54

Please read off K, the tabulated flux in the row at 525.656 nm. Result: 13.18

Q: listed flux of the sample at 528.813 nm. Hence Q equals 14.67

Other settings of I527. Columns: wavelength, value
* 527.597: 10.78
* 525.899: 13.87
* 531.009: 14.7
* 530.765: 14.51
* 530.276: 17.86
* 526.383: 9.635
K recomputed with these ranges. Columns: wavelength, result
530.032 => 15.37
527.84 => 14.72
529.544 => 13.22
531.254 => 16.72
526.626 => 8.399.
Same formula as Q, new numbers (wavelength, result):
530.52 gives 13.34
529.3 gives 15.08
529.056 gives 16.18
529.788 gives 13.22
